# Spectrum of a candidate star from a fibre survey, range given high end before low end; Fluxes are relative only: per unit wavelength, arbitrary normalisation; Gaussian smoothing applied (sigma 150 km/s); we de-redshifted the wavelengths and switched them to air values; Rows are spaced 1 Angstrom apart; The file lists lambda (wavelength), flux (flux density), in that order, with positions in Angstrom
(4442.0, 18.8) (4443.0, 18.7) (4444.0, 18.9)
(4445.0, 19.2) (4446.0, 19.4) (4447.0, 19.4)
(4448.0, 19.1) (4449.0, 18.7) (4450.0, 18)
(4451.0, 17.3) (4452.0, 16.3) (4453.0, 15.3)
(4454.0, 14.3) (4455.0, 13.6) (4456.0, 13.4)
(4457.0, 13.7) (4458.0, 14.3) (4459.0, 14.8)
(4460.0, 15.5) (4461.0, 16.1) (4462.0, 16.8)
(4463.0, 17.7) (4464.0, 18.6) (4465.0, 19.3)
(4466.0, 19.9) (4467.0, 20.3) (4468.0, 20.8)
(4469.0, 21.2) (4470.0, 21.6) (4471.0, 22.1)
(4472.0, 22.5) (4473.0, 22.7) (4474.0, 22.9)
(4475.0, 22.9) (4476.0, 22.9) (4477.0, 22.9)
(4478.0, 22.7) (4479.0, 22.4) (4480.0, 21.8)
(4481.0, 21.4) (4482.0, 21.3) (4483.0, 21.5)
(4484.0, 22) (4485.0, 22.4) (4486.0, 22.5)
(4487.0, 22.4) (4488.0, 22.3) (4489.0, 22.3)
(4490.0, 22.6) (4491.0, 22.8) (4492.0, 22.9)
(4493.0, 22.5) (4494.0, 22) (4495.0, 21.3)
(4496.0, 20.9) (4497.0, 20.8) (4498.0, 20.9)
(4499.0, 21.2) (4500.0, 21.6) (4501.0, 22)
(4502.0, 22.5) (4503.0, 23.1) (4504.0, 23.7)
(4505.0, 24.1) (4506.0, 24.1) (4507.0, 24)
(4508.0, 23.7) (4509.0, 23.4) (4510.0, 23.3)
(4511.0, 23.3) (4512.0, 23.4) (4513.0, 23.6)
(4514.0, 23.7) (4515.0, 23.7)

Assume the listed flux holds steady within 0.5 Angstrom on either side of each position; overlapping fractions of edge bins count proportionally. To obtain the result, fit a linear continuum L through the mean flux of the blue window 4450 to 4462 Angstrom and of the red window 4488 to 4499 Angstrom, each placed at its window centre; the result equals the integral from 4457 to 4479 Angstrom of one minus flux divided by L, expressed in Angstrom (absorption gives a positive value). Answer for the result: -3.1 Angstrom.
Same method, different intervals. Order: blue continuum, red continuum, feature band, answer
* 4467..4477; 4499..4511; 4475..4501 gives 0.7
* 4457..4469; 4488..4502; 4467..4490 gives -2.9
